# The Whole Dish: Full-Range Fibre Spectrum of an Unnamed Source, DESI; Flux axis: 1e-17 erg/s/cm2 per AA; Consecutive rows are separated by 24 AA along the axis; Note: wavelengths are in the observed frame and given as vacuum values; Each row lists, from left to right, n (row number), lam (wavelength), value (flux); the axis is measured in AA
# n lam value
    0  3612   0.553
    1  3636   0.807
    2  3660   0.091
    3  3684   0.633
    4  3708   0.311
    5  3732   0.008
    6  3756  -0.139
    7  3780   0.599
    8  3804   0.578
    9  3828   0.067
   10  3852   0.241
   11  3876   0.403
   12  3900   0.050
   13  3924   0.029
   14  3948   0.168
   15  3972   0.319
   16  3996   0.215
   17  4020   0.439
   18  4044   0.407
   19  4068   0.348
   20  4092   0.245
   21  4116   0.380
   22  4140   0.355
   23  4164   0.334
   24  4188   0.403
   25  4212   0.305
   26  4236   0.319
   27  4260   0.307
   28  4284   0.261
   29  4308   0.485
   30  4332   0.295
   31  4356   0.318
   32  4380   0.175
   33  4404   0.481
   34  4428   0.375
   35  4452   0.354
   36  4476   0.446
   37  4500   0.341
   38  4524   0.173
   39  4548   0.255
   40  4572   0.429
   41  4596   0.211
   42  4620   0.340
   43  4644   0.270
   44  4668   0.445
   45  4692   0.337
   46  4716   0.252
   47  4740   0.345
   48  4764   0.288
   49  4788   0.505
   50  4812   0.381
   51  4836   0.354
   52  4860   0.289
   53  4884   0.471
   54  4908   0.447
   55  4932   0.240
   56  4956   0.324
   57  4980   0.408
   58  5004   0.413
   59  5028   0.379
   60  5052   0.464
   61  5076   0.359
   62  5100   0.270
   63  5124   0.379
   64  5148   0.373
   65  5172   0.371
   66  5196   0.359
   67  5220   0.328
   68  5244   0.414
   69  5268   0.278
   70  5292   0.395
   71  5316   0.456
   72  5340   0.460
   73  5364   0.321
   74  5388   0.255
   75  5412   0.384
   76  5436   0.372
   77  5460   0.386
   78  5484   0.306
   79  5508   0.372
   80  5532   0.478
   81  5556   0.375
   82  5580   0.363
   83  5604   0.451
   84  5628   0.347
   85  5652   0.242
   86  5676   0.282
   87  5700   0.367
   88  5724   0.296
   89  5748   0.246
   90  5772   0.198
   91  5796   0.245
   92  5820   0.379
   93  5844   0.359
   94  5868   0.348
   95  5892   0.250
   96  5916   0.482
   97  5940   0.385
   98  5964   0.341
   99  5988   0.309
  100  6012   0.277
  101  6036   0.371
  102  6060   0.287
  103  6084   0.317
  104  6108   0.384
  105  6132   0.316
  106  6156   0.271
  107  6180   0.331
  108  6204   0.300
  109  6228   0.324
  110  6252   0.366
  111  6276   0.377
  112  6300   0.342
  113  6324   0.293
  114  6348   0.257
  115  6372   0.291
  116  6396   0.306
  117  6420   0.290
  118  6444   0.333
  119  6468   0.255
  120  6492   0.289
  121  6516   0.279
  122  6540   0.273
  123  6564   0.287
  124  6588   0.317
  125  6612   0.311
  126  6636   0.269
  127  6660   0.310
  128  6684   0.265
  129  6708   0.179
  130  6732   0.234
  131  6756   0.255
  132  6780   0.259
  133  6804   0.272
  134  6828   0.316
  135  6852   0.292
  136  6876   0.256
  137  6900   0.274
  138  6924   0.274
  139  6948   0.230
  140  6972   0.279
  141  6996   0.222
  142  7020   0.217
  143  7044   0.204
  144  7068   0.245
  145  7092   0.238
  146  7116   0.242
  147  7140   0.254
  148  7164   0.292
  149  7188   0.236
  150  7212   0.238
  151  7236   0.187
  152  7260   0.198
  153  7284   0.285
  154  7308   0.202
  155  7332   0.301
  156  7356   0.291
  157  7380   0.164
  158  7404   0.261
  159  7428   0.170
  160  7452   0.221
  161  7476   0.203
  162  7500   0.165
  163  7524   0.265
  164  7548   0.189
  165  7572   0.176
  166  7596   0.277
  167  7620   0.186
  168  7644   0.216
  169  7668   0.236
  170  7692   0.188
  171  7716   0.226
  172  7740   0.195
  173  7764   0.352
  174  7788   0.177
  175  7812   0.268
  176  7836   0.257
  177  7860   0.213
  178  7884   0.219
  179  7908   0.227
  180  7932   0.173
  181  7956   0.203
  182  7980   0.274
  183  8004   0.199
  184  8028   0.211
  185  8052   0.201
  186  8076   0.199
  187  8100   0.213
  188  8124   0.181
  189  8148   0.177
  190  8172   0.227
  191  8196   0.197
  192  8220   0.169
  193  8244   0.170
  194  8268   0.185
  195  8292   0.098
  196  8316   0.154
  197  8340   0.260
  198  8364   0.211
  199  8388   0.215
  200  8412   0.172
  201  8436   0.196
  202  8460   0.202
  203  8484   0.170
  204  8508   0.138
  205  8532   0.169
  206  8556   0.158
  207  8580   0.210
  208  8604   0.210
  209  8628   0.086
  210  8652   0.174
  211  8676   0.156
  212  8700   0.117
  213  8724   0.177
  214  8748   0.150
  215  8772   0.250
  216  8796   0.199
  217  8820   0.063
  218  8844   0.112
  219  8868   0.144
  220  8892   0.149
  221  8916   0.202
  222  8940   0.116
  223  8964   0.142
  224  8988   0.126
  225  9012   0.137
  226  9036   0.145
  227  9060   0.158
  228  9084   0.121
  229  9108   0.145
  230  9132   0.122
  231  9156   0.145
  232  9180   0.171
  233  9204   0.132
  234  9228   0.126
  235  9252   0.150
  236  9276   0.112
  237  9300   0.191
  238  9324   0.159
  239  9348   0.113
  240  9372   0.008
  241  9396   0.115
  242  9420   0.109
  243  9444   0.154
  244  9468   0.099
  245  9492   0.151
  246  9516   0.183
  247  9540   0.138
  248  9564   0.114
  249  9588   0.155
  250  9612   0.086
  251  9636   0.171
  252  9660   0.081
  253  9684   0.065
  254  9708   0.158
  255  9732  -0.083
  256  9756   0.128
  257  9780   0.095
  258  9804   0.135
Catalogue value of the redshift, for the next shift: 0.18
